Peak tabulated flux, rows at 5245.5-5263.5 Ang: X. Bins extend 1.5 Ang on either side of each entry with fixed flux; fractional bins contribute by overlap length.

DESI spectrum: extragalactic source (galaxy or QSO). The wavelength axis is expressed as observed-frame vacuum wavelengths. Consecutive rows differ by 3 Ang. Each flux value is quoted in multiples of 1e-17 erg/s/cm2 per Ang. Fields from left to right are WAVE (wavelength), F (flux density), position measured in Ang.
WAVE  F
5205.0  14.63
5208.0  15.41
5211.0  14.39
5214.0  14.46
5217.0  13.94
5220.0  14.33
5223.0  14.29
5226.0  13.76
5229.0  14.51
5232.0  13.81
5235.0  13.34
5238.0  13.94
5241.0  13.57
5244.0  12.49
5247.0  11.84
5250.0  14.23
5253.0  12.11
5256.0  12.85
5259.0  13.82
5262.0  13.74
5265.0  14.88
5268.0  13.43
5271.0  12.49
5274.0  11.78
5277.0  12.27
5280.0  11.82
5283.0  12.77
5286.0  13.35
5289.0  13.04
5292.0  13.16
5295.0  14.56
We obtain 14.23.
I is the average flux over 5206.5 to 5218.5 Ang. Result 14.6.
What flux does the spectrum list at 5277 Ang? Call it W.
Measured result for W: 12.27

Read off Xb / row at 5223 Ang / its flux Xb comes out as 14.29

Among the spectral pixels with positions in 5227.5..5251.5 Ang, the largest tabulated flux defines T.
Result 14.51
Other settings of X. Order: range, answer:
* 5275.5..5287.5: 13.35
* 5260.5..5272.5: 14.88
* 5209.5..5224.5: 14.46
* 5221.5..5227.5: 14.29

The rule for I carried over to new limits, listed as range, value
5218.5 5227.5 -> 14.1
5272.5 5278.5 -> 12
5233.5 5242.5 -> 13.6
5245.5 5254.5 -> 12.7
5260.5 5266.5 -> 14.3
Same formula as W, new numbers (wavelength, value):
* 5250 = 14.23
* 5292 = 13.16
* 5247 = 11.84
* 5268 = 13.43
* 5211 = 14.39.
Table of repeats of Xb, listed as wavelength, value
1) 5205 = 14.63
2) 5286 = 13.35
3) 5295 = 14.56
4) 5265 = 14.88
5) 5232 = 13.81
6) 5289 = 13.04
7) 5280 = 11.82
